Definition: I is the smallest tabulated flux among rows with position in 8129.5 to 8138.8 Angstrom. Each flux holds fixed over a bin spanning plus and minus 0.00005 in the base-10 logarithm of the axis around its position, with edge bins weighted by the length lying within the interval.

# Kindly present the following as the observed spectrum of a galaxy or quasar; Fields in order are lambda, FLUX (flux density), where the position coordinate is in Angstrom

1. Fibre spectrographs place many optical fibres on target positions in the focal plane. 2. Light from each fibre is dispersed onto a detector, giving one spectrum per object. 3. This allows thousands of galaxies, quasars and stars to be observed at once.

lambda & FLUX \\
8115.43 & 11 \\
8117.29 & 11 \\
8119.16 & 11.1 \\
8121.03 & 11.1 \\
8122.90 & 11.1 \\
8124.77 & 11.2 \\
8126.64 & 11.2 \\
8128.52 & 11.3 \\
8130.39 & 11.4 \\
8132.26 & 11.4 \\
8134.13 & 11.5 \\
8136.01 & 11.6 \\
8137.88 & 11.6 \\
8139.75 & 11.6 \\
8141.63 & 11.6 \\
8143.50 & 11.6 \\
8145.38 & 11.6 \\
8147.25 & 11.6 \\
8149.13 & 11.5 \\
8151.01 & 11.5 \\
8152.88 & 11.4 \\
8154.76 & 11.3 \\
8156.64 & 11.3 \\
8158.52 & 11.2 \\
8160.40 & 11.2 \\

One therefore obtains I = 11.4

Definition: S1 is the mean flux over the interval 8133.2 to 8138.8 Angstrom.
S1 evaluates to 11.6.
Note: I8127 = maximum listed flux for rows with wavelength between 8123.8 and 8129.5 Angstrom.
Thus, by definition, 11.3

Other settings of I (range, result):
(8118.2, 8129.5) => 11.1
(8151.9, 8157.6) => 11.3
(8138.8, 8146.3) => 11.6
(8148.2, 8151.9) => 11.5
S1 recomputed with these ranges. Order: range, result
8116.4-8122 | 11.1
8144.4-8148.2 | 11.6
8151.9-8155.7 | 11.4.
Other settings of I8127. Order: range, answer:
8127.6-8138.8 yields 11.6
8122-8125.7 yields 11.2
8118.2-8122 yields 11.1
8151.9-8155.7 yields 11.4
